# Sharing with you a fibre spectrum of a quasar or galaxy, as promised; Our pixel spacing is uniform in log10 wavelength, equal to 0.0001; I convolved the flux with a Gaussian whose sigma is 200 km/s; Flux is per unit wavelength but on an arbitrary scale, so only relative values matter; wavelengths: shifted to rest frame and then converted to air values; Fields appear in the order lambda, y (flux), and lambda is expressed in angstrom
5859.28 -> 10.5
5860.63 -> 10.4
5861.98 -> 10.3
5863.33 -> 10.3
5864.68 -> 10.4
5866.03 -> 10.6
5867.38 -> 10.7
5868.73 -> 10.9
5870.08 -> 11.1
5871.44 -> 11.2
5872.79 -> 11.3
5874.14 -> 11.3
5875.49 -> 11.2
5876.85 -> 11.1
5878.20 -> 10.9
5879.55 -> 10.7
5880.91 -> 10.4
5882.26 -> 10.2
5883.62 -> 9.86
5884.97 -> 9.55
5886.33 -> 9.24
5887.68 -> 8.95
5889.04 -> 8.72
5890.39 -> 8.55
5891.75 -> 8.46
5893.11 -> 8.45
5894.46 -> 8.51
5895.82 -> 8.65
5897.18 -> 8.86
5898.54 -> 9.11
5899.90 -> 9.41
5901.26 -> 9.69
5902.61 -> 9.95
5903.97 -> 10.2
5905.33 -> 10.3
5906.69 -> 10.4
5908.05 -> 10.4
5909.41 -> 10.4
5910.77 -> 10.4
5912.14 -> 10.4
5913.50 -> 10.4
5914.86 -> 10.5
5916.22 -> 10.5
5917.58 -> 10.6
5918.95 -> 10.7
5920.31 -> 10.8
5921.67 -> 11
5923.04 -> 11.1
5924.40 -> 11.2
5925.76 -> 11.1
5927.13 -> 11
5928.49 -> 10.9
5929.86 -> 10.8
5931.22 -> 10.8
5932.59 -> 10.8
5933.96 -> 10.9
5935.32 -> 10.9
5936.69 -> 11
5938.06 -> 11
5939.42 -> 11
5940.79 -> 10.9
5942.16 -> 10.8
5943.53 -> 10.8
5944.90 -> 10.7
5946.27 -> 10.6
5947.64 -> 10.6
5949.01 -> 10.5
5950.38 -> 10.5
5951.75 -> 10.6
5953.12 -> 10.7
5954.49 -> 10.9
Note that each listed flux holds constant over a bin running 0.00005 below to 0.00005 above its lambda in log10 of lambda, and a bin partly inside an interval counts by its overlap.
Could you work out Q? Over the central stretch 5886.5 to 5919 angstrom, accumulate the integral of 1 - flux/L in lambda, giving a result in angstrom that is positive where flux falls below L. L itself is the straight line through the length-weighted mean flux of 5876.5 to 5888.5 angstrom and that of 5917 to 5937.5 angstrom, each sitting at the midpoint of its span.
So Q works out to 2.5 angstrom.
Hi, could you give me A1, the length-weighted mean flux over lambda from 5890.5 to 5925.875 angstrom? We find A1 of 10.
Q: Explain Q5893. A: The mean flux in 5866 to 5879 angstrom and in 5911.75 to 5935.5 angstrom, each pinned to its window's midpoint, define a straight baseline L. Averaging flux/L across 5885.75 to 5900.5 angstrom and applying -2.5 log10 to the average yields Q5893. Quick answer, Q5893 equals 0.24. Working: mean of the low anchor 11.1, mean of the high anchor 10.8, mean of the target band 8.8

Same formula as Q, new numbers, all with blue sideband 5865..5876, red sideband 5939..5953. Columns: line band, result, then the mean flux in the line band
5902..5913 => 0.55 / 10.3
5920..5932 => -0.22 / 11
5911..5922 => 0.23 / 10.6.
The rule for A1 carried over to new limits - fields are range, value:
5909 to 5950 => 10.8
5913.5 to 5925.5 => 10.8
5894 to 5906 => 9.42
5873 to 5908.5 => 9.75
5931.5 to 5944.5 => 10.9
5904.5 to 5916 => 10.4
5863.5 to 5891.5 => 10.3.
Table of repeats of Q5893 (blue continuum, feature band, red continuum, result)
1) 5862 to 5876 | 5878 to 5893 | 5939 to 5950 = 0.14 mag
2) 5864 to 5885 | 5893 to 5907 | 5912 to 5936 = 0.15 mag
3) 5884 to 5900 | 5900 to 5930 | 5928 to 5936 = -0.06 mag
